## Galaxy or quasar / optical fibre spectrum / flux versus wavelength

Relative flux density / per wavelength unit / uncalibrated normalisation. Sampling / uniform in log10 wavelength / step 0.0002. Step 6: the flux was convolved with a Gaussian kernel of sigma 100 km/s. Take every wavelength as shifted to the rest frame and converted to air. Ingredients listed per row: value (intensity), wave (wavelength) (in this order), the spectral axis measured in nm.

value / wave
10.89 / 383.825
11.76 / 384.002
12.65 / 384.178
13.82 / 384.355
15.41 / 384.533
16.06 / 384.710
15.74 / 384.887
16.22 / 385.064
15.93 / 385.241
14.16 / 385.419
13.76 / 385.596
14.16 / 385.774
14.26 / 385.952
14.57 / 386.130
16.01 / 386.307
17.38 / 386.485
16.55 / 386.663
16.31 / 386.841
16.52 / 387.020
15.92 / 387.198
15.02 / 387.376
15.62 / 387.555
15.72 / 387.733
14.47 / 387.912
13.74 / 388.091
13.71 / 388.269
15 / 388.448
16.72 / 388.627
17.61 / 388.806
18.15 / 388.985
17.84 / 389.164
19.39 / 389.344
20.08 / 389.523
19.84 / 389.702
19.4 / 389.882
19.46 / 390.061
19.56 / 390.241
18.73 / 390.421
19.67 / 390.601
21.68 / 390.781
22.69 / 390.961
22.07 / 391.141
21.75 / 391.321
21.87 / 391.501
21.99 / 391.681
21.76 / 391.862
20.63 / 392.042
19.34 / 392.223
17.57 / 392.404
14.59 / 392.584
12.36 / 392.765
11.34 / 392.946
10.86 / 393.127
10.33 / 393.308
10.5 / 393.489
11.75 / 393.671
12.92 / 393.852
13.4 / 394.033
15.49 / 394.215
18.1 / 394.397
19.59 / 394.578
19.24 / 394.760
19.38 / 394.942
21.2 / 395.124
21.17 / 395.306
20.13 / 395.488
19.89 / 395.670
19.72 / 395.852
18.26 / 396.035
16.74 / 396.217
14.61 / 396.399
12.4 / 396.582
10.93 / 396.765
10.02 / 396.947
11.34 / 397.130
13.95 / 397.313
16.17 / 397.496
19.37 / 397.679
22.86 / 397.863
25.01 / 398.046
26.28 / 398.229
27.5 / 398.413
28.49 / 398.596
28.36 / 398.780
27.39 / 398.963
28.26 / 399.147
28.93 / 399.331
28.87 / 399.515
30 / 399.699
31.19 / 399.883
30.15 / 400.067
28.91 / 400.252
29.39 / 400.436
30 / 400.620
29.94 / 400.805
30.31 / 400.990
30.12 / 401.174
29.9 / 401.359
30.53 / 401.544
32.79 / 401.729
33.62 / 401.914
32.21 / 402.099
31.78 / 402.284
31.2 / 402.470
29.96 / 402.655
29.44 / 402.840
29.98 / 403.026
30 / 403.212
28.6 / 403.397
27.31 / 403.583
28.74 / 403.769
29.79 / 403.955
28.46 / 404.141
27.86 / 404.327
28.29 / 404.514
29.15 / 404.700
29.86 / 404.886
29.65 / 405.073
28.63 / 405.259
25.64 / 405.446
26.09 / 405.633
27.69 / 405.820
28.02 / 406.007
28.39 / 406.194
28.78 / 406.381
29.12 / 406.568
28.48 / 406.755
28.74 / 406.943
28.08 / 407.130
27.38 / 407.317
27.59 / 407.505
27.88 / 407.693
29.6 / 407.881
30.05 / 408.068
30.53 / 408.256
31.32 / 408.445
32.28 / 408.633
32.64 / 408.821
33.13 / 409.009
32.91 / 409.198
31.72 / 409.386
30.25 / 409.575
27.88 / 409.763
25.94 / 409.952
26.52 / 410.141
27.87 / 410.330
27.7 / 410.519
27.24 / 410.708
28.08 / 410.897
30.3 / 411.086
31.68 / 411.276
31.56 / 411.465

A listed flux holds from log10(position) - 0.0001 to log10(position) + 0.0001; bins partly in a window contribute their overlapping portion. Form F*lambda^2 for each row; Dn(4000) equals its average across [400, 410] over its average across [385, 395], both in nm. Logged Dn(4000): 1.90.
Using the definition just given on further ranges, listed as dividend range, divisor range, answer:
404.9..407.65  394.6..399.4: 1.45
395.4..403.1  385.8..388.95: 1.72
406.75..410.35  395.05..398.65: 1.68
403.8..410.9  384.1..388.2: 2.12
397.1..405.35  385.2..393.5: 1.76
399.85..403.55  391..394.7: 1.93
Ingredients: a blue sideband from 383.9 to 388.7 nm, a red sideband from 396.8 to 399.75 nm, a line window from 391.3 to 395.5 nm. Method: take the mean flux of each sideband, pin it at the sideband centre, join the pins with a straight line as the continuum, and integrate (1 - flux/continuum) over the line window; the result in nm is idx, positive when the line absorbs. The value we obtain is 0.614 nm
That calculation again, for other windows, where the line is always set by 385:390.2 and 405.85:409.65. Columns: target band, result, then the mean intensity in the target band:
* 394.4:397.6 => 0.74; 16.8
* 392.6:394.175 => 0.65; 11.9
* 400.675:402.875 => -0.44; 31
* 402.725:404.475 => -0.12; 28.9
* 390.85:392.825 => -0.07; 19.8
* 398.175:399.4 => -0.21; 27.9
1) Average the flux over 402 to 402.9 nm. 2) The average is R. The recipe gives 31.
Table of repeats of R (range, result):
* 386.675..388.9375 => 15.6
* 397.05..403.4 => 27.8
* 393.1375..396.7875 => 16.3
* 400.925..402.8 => 31.2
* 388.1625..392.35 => 19.5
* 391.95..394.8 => 14.8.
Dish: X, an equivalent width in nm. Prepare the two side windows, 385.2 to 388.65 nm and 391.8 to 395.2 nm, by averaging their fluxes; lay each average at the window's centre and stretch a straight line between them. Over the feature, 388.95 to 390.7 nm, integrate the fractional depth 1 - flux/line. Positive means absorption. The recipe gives -0.43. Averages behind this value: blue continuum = 15.2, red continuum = 15.7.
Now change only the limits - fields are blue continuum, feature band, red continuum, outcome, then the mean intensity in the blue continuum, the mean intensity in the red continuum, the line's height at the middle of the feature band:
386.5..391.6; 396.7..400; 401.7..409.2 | 0.20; 18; 29.5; 24.5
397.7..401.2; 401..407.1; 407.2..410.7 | -0.09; 28.3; 29.6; 28.9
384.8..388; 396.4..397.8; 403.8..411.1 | 0.54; 15.5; 28.9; 22.3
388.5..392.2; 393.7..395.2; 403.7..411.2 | 0.34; 20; 29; 22.1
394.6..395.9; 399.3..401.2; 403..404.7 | -0.36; 20.1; 28.8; 25.1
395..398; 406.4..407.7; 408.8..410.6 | -0.06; 16.9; 29.5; 27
